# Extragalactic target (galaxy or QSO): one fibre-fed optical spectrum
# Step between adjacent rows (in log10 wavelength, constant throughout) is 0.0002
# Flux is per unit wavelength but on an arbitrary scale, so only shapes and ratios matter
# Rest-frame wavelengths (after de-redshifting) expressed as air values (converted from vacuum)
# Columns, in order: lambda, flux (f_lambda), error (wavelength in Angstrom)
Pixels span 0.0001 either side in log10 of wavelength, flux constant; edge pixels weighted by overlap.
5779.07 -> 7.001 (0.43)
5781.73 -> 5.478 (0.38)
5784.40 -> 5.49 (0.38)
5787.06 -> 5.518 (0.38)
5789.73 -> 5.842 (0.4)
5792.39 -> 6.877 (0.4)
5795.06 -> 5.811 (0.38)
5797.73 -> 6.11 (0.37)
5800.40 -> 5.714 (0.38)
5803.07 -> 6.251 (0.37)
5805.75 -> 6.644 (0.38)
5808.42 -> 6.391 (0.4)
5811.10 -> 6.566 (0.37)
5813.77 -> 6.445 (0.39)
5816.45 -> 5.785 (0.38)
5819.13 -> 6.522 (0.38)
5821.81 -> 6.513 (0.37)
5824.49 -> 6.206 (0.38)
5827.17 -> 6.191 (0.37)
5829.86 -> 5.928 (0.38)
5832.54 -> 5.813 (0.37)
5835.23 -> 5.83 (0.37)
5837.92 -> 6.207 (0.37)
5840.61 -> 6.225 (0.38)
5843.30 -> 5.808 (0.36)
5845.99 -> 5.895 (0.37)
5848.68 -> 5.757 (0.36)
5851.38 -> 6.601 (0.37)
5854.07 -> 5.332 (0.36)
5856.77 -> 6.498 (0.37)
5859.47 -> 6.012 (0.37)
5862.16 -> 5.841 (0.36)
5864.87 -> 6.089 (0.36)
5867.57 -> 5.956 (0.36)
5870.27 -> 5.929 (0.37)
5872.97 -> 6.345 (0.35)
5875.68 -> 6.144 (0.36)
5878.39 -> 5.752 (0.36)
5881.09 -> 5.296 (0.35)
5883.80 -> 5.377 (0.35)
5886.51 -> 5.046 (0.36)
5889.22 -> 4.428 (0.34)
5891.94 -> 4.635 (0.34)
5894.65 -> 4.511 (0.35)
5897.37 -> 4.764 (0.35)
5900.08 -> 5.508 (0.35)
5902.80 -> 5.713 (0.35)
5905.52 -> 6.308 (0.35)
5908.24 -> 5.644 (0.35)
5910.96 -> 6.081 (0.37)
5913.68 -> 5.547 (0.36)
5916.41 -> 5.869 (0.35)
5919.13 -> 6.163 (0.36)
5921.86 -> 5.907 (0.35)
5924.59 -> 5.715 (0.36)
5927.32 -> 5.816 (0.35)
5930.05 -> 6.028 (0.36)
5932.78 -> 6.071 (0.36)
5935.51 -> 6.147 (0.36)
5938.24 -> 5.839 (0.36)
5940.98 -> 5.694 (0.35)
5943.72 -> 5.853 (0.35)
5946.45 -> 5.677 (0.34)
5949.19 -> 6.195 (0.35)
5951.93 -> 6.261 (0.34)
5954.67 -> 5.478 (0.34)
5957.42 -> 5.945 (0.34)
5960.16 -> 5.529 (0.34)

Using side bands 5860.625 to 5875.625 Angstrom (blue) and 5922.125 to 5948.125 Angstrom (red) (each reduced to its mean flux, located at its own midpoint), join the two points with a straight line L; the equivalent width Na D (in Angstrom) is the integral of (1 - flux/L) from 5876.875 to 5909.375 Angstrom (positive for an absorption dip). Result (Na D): 4.0 Angstrom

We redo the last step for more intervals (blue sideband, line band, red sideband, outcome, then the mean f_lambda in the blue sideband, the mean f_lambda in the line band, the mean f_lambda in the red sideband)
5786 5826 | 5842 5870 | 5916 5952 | 0.6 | 6.22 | 5.98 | 5.94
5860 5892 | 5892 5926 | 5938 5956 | 0.7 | 5.62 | 5.61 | 5.86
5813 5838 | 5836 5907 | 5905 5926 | 3.8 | 6.13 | 5.69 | 5.89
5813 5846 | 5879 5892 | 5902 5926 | 2.0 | 6.11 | 5.03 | 5.89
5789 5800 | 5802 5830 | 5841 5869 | -1.1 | 6.14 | 6.33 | 5.99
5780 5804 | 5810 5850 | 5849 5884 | -1.2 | 5.91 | 6.11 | 5.95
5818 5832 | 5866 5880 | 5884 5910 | -1.2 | 6.24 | 6.02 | 5.2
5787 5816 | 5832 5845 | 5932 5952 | 0.3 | 6.21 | 5.98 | 5.95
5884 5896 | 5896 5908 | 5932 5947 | -1.4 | 4.72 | 5.58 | 5.89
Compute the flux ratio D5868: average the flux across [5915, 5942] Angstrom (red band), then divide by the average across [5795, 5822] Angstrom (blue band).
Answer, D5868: 0.95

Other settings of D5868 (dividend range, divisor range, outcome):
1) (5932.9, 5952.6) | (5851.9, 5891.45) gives 1.04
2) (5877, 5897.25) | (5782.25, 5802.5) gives 0.85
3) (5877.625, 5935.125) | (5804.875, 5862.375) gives 0.90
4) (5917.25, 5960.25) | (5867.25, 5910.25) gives 1.08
